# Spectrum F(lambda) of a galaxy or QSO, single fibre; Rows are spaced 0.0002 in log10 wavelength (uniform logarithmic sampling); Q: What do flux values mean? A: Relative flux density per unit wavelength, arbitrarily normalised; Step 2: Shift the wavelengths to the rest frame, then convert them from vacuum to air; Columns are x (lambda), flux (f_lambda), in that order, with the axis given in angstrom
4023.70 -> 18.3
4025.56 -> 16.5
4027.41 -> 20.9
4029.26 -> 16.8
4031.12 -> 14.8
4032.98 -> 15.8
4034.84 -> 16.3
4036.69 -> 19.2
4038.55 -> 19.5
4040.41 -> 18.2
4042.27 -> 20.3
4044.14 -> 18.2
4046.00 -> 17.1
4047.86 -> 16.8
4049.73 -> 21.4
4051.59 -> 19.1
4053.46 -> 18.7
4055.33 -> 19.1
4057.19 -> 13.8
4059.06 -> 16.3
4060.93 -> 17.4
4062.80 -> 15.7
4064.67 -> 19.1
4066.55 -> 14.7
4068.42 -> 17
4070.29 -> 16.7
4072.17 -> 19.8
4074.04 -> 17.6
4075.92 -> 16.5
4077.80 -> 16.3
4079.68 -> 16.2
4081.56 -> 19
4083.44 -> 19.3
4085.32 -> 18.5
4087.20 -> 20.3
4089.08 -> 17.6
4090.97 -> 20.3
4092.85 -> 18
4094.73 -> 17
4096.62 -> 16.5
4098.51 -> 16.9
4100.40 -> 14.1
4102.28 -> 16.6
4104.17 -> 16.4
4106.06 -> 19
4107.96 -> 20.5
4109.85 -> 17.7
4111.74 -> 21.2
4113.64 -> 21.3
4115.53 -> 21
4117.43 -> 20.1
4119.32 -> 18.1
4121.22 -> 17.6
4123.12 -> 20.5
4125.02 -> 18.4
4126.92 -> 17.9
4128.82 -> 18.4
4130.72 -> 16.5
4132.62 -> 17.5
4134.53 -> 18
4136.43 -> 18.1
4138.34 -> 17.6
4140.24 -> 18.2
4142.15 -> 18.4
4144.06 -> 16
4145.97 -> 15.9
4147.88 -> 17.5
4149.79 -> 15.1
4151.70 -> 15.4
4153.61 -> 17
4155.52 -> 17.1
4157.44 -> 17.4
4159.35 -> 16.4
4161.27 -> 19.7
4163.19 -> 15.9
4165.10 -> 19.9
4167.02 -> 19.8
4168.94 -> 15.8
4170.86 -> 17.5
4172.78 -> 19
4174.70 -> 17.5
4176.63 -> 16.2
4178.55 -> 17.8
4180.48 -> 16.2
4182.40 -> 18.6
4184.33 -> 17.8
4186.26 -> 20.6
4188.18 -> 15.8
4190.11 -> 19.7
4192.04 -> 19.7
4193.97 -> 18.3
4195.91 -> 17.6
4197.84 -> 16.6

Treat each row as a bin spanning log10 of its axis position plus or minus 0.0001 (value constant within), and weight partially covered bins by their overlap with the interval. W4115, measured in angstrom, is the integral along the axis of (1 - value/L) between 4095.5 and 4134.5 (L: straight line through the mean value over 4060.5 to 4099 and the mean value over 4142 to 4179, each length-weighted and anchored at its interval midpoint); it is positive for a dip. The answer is -1.9 angstrom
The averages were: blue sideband 17.6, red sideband 17.2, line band 18.3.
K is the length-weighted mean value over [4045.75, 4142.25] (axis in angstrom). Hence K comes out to 18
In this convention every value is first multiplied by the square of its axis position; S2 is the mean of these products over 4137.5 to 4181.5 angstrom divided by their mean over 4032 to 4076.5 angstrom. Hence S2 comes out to 1.03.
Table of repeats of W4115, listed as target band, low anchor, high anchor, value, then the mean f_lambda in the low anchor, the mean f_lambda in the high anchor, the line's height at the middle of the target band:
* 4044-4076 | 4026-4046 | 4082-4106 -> 0.6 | 17.9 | 17.7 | 17.8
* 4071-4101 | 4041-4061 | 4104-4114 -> 1.8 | 18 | 19.4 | 18.9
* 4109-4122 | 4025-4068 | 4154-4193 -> -1.3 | 17.6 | 17.9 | 17.8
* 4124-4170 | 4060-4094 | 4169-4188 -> 0.8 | 17.8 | 17.7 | 17.7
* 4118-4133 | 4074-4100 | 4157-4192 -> -0.3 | 17.8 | 17.9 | 17.8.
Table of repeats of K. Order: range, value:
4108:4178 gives 18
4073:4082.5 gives 17.1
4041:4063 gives 17.9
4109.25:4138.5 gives 18.8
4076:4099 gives 18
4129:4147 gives 17.4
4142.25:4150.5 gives 16.4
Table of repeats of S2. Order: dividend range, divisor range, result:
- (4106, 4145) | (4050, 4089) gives 1.09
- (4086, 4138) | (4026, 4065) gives 1.06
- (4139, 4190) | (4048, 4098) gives 1.03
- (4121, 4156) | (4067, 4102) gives 1.02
